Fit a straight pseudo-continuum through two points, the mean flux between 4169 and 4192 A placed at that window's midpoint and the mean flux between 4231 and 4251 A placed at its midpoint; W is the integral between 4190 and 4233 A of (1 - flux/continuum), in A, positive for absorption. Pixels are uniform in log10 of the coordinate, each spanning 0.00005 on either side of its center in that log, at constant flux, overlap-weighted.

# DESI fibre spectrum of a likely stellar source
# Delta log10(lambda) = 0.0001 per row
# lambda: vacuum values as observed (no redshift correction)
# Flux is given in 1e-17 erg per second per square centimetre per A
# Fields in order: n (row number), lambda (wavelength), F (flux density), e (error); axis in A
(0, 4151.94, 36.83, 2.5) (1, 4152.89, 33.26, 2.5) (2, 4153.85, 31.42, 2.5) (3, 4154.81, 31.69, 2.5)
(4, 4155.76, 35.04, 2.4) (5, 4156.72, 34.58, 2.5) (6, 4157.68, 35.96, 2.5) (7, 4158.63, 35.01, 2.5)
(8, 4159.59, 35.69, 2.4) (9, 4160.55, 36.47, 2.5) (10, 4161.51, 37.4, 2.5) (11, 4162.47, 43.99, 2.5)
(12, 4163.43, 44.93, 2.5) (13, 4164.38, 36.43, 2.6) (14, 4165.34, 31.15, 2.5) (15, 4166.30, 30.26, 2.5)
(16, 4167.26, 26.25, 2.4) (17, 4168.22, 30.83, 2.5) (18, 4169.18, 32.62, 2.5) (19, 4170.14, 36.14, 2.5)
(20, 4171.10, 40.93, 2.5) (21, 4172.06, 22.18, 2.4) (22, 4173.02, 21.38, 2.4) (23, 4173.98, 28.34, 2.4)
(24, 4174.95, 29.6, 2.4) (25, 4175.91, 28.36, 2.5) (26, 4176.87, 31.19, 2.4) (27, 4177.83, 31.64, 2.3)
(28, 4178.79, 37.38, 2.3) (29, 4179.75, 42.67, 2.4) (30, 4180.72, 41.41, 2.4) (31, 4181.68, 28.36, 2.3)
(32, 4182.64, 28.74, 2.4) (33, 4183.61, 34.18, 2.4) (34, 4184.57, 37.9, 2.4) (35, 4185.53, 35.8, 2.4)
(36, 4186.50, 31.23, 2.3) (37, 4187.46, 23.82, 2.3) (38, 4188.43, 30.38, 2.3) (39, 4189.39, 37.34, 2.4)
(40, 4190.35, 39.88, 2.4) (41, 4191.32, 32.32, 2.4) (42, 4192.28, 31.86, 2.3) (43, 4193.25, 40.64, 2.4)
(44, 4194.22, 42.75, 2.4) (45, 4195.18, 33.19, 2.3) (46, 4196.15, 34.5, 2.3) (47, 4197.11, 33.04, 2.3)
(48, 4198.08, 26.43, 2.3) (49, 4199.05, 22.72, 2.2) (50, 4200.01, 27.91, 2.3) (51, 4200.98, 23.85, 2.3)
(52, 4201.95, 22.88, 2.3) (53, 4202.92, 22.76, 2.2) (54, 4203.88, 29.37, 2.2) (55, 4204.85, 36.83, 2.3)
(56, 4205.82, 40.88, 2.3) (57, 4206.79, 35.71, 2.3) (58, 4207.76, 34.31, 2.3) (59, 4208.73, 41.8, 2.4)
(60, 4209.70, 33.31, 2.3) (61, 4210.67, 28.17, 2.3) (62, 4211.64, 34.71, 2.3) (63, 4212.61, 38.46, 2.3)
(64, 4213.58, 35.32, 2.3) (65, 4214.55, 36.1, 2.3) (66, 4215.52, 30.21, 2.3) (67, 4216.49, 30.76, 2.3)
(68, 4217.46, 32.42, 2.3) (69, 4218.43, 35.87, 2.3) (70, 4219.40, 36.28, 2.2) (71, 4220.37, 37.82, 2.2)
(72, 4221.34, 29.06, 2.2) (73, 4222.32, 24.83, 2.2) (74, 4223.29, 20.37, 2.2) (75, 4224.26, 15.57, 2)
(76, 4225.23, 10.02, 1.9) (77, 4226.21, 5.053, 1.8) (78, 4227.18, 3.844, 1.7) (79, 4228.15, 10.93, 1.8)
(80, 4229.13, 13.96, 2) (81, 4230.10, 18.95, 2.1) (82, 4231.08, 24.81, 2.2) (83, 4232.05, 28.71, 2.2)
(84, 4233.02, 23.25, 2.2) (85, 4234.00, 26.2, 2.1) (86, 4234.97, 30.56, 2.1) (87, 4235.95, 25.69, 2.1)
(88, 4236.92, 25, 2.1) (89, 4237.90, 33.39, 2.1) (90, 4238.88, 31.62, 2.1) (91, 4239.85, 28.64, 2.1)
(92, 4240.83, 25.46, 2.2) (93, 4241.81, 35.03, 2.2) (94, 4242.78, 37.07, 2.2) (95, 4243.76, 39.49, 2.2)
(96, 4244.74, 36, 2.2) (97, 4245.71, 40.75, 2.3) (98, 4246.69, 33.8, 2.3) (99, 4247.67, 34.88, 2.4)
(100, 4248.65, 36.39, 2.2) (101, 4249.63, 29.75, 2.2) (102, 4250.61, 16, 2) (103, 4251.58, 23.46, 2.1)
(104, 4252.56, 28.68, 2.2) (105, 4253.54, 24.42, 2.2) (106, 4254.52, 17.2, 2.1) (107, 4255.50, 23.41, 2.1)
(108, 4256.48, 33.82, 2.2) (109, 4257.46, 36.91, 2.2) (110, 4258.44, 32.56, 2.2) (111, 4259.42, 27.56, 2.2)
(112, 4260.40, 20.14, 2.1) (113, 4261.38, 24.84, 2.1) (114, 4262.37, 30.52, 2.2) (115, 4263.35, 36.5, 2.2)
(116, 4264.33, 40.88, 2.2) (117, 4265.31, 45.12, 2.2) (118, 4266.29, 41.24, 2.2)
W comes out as 4.1 A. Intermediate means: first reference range 32.7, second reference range 30.8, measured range 28.7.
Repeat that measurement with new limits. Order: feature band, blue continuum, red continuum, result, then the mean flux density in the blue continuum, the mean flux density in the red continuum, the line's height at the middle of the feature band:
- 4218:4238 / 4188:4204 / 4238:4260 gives 5.4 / 31.3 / 30.6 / 30.9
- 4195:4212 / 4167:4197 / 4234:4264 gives 0.5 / 33.1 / 30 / 32.1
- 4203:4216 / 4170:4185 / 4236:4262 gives -1.4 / 32.4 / 29.8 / 31.2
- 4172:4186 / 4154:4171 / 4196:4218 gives 0.7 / 35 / 31.8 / 33.8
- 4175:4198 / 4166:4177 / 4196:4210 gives -2.8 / 29.8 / 31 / 30.3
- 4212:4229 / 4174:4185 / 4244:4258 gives 3.4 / 33.5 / 29.9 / 31.4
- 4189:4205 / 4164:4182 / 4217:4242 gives -1.5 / 32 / 24.2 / 28.7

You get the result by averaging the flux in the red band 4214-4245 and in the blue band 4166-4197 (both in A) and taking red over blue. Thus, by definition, 0.80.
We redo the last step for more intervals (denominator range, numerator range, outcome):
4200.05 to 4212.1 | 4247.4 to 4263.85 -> 0.88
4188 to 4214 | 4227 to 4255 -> 0.83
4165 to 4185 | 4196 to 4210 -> 0.97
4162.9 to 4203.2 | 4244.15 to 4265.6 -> 0.95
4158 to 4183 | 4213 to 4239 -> 0.75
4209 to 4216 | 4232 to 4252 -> 0.90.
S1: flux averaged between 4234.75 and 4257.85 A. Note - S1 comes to 30.3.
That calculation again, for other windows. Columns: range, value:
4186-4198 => 34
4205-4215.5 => 35.6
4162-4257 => 30.2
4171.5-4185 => 31.7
